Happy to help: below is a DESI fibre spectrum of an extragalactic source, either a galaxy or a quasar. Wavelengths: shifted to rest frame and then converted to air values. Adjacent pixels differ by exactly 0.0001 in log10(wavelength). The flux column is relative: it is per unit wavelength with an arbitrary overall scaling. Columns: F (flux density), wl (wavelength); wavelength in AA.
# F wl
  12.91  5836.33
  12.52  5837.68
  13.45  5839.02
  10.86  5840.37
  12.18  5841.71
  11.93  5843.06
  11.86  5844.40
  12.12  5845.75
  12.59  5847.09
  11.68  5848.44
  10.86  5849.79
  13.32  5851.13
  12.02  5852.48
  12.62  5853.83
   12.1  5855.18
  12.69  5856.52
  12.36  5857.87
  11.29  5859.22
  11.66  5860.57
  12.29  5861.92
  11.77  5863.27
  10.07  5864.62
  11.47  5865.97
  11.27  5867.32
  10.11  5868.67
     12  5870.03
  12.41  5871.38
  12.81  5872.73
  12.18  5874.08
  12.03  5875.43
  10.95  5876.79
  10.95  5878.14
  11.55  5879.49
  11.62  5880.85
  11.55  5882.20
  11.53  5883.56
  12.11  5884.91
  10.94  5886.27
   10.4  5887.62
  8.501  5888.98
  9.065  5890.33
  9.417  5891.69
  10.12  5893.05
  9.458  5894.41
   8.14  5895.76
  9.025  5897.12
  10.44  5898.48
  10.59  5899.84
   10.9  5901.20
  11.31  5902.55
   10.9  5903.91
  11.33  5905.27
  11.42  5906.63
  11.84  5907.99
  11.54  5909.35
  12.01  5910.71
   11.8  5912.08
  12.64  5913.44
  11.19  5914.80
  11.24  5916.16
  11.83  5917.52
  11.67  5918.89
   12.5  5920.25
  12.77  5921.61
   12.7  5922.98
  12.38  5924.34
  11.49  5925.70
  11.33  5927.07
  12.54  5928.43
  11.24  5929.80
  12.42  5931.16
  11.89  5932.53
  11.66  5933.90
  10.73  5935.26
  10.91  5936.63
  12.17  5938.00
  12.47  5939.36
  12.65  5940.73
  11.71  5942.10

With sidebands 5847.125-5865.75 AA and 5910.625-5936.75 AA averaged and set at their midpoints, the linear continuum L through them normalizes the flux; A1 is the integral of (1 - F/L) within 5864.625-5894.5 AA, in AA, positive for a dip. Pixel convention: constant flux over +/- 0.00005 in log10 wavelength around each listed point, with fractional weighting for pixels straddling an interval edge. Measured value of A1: 2.2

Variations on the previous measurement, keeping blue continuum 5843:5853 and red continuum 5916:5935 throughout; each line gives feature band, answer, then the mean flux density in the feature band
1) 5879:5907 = 3.6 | 10.5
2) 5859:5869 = 0.6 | 11.3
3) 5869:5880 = 0.2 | 11.8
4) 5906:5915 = 0.1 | 11.8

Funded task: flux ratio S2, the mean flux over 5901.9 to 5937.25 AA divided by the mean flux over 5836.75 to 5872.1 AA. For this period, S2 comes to 0.99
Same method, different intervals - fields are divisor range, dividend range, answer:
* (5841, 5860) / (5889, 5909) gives 0.85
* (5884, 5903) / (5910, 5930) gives 1.19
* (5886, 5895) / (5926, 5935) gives 1.22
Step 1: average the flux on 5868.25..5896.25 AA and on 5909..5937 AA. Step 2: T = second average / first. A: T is 1.09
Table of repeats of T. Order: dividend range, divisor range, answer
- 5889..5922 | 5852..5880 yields 0.93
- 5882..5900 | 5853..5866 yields 0.85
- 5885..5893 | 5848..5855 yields 0.82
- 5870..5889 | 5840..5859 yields 0.95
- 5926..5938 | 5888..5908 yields 1.15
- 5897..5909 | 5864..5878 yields 0.95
